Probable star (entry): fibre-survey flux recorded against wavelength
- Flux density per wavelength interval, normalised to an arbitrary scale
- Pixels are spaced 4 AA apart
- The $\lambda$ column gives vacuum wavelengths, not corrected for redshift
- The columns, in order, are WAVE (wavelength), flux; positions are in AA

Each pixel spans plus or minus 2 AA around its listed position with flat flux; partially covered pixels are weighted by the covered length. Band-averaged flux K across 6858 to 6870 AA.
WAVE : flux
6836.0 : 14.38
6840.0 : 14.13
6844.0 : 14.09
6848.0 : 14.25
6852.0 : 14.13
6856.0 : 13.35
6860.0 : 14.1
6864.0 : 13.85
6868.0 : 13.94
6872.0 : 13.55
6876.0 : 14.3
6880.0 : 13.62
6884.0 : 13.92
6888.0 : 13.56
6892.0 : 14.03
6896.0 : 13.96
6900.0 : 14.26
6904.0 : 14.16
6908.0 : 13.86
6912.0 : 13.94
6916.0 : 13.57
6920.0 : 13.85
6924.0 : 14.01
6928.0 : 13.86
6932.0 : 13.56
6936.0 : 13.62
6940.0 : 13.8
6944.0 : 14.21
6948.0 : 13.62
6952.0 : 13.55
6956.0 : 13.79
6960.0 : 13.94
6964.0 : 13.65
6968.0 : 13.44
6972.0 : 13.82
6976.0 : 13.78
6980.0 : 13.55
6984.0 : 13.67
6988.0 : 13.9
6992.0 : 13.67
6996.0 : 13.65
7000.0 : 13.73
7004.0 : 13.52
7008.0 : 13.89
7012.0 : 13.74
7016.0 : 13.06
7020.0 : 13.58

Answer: 14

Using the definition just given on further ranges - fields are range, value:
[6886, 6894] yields 13.8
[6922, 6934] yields 13.8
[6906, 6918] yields 13.8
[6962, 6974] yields 13.6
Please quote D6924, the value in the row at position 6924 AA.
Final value 14.01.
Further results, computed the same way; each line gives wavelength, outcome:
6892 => 14.03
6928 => 13.86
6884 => 13.92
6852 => 14.13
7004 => 13.52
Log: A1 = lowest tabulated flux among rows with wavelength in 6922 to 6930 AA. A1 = 13.86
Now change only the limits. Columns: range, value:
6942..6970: 13.44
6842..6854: 14.09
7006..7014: 13.74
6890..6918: 13.57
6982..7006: 13.52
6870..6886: 13.55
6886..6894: 13.56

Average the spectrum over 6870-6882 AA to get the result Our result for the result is 13.8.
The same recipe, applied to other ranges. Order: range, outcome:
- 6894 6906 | 14.1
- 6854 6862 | 13.7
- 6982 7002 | 13.7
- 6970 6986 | 13.7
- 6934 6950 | 13.8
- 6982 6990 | 13.8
